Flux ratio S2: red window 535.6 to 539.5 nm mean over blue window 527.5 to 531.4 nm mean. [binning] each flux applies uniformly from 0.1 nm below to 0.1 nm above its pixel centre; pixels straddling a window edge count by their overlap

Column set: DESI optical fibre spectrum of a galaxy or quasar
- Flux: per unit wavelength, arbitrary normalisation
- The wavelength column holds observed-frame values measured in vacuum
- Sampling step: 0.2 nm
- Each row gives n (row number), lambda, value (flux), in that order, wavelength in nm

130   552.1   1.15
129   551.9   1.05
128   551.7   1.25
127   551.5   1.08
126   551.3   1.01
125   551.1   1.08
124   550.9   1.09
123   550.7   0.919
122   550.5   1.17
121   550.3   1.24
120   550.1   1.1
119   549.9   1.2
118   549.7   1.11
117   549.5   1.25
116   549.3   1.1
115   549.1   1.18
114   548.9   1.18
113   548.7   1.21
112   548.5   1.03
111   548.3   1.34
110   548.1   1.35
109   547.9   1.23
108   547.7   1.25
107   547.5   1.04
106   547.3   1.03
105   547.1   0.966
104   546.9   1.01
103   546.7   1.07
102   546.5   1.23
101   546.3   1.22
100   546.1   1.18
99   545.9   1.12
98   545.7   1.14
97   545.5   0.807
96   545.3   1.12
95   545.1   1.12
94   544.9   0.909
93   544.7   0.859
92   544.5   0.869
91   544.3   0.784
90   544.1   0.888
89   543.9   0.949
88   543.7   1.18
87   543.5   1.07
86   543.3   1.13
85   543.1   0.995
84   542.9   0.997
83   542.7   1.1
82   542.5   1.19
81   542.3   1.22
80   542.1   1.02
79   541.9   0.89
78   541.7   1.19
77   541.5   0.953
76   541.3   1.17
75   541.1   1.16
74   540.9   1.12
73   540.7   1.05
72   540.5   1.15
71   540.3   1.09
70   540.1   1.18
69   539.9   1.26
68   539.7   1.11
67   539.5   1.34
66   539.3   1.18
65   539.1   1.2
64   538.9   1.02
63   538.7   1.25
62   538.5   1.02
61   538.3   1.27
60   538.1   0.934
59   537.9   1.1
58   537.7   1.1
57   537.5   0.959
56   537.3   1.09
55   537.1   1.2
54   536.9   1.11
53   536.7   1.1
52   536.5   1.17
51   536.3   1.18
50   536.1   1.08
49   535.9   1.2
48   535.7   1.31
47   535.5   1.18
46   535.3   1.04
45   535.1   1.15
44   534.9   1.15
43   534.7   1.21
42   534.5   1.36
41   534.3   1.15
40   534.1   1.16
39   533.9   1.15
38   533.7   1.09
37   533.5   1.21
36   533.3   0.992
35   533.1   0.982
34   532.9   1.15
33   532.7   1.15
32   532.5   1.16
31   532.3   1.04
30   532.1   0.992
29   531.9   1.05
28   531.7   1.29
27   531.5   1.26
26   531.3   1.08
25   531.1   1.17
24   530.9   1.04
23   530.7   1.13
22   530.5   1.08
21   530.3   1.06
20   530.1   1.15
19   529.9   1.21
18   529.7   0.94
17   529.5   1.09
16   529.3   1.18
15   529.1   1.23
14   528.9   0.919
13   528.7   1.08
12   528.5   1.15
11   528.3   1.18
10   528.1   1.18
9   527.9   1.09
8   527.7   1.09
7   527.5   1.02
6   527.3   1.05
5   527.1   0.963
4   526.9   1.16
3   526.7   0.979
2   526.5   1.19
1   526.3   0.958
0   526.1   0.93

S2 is 1.03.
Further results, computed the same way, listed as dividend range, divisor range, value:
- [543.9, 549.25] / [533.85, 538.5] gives 0.94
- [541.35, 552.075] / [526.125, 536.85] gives 0.97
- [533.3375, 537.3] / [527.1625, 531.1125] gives 1.06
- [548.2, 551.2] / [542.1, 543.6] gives 1.05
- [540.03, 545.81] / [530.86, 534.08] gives 0.94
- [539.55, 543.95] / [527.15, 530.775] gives 1.00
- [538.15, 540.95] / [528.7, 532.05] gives 1.04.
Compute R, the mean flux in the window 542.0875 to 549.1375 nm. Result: 1.08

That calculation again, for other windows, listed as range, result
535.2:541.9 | 1.13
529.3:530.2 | 1.11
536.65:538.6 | 1.09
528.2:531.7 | 1.12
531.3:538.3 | 1.13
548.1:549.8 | 1.19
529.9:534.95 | 1.13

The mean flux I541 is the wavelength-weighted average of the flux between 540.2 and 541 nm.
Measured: 1.1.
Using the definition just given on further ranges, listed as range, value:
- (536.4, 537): 1.13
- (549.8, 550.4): 1.18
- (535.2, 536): 1.18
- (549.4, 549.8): 1.18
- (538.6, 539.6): 1.2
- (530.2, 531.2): 1.1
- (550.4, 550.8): 1.04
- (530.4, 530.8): 1.11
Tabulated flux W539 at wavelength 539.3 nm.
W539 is 1.18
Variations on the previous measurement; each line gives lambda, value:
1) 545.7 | 1.14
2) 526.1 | 0.93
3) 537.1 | 1.2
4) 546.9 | 1.01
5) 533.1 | 0.982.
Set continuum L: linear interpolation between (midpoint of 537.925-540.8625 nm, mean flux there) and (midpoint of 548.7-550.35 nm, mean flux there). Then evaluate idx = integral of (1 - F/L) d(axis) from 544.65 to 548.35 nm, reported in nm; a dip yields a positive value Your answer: 0.18 nm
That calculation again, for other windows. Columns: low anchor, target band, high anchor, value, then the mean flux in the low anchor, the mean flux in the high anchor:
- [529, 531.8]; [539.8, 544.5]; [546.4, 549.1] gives 0.31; 1.14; 1.15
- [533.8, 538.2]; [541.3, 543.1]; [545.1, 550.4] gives 0.11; 1.14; 1.14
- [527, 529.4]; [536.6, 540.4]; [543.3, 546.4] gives -0.31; 1.09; 1.02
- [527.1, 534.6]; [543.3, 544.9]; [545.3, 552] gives 0.25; 1.11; 1.13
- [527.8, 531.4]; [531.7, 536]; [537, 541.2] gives -0.08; 1.11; 1.13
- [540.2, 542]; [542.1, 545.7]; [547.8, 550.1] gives 0.35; 1.09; 1.19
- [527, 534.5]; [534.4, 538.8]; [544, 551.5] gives -0.16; 1.11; 1.09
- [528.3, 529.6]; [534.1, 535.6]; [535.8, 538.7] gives -0.08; 1.11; 1.11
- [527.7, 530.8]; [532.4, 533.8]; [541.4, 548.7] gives -0.01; 1.11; 1.07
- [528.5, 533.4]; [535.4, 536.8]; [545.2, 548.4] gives -0.08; 1.1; 1.13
